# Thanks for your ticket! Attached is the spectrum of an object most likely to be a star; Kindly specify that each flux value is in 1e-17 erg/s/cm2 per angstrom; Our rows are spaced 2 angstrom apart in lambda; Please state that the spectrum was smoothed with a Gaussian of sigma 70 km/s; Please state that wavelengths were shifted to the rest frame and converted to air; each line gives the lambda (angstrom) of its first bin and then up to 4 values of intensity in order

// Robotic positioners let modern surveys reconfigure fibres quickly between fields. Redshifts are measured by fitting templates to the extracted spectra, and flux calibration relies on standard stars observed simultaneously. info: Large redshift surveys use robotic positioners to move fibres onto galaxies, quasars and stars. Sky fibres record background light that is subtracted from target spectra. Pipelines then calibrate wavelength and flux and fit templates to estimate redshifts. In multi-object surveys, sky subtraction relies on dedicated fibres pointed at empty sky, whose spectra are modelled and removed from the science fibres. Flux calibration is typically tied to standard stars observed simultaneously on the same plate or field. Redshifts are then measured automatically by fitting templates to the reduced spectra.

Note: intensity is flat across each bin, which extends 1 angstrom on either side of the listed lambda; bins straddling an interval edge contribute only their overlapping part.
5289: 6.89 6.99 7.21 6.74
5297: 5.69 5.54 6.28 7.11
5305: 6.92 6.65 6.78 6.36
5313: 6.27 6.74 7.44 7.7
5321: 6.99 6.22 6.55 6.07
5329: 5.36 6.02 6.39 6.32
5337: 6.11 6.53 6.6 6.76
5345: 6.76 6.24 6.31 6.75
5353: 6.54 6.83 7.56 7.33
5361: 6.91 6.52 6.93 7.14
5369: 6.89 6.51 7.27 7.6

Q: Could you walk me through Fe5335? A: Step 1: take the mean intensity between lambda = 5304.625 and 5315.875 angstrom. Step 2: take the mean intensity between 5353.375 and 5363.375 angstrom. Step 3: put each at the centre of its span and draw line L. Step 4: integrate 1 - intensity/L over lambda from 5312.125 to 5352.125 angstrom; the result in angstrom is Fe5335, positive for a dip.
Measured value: 1.7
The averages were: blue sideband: 6.6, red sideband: 7.03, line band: 6.51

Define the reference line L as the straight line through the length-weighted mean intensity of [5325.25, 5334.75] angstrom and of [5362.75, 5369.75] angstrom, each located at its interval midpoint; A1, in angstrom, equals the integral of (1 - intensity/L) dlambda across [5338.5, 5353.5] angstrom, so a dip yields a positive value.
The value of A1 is -0.3 angstrom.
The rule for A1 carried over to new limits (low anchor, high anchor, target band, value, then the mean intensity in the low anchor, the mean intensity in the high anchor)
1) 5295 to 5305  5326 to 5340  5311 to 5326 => -1.5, 6.29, 6.11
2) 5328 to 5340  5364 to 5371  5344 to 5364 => -0.5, 6.12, 6.92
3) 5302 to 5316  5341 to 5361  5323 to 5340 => 1.4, 6.69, 6.78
